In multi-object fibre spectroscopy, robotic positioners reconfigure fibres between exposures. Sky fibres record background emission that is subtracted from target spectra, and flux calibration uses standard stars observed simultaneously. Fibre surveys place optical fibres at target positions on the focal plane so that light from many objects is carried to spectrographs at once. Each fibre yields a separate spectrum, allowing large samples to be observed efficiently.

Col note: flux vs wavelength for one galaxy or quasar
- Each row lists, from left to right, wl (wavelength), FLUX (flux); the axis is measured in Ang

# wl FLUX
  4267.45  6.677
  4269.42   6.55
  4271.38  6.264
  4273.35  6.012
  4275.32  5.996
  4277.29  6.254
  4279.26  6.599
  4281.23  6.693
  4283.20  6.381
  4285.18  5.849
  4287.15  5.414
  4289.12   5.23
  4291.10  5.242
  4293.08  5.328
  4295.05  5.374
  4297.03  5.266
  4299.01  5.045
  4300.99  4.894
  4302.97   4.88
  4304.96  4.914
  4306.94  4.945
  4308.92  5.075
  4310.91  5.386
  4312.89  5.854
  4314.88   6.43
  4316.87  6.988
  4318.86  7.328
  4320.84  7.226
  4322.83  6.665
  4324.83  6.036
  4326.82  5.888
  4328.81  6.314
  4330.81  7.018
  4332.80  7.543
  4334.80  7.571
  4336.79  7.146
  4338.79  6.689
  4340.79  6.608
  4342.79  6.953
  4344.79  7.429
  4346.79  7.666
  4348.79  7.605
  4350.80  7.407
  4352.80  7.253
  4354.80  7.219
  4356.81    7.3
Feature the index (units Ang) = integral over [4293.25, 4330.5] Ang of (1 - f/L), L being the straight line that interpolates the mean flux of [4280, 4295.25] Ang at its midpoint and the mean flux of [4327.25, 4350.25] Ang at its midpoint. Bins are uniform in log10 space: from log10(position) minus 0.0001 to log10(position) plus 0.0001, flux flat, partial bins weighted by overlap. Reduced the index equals 3.4 Ang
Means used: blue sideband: 5.72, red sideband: 7.11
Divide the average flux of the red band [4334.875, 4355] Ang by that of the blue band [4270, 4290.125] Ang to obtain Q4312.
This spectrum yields 1.19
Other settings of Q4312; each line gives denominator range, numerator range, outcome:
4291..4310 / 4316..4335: 1.34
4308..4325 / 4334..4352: 1.14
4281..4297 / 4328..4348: 1.27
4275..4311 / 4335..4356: 1.31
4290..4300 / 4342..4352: 1.41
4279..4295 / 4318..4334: 1.17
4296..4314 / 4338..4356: 1.40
